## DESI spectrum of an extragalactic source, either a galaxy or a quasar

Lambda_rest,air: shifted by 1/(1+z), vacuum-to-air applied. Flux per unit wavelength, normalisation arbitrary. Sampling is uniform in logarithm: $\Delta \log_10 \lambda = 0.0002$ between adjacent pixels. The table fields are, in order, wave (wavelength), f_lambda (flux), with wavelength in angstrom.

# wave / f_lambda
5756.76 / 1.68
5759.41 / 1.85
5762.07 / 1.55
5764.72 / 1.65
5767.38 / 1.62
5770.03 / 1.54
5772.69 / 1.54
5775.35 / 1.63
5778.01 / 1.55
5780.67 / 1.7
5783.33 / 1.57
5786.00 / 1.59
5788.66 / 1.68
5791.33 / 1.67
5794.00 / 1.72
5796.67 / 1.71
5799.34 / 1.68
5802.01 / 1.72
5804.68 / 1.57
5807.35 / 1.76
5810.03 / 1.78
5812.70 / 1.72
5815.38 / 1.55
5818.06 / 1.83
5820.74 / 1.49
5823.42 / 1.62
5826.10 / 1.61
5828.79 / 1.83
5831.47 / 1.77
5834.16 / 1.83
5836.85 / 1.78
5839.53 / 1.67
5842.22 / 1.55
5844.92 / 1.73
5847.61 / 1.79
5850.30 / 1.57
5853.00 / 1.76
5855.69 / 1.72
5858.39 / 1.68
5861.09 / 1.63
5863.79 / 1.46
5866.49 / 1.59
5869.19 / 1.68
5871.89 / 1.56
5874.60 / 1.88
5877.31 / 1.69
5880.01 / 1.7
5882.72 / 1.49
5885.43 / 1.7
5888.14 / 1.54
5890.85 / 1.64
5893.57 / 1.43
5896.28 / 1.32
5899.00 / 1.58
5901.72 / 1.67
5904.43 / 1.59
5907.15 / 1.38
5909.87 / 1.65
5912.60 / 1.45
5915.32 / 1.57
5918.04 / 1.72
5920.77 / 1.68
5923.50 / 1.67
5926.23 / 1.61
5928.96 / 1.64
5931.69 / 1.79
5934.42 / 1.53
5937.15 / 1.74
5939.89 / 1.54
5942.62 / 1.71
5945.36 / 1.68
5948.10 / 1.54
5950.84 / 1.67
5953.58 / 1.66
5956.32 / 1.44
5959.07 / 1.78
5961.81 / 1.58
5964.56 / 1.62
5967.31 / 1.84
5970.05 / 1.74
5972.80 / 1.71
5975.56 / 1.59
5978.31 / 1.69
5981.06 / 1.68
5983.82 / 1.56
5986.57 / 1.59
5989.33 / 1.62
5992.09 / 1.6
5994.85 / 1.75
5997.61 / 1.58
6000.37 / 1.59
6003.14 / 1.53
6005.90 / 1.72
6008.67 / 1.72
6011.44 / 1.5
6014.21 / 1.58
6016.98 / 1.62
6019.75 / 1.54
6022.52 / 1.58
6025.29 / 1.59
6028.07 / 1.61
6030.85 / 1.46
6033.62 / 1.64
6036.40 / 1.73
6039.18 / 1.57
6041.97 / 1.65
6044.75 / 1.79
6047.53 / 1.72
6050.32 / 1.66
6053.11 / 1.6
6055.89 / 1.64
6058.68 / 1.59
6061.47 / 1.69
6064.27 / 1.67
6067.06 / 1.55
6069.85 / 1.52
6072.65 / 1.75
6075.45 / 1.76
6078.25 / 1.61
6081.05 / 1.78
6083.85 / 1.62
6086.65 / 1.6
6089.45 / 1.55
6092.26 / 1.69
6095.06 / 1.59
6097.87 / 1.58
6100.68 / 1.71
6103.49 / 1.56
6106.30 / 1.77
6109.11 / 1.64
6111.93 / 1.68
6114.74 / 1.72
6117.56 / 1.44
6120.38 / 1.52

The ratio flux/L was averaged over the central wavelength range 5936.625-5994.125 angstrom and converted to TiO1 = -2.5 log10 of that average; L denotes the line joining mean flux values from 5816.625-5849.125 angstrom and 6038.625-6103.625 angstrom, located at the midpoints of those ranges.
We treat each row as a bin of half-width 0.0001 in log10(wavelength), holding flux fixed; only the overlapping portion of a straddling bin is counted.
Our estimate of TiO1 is 0.018 mag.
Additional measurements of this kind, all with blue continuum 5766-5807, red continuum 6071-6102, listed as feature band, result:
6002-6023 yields 0.03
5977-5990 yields 0.01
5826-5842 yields -0.07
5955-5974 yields -0.02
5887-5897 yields 0.11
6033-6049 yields -0.02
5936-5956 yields 0.01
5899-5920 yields 0.04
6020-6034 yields 0.06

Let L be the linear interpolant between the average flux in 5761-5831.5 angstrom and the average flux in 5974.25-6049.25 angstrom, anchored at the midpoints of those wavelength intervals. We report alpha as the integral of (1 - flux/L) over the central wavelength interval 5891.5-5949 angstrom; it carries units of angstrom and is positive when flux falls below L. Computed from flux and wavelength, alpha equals 1.38 angstrom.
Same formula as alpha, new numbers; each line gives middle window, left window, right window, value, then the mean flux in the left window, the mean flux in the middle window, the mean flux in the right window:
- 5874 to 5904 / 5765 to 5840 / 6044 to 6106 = 1.2 angstrom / 1.67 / 1.6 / 1.65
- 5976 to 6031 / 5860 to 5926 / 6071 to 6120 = 0.5 angstrom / 1.59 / 1.61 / 1.65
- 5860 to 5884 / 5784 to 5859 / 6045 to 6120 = 0.7 angstrom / 1.69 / 1.63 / 1.64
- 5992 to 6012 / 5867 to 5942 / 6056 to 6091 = 0.0 angstrom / 1.61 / 1.63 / 1.64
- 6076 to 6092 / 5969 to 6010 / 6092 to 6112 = 0.0 angstrom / 1.64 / 1.64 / 1.65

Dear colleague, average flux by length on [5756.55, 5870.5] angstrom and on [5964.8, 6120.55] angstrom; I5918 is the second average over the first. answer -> 0.98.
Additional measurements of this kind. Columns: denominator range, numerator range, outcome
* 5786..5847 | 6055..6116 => 0.97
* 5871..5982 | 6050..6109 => 1.01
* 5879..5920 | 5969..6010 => 1.05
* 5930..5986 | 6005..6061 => 0.98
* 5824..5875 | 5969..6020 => 0.97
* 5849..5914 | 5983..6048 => 1.01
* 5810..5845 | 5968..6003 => 0.97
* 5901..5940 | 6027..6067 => 1.02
